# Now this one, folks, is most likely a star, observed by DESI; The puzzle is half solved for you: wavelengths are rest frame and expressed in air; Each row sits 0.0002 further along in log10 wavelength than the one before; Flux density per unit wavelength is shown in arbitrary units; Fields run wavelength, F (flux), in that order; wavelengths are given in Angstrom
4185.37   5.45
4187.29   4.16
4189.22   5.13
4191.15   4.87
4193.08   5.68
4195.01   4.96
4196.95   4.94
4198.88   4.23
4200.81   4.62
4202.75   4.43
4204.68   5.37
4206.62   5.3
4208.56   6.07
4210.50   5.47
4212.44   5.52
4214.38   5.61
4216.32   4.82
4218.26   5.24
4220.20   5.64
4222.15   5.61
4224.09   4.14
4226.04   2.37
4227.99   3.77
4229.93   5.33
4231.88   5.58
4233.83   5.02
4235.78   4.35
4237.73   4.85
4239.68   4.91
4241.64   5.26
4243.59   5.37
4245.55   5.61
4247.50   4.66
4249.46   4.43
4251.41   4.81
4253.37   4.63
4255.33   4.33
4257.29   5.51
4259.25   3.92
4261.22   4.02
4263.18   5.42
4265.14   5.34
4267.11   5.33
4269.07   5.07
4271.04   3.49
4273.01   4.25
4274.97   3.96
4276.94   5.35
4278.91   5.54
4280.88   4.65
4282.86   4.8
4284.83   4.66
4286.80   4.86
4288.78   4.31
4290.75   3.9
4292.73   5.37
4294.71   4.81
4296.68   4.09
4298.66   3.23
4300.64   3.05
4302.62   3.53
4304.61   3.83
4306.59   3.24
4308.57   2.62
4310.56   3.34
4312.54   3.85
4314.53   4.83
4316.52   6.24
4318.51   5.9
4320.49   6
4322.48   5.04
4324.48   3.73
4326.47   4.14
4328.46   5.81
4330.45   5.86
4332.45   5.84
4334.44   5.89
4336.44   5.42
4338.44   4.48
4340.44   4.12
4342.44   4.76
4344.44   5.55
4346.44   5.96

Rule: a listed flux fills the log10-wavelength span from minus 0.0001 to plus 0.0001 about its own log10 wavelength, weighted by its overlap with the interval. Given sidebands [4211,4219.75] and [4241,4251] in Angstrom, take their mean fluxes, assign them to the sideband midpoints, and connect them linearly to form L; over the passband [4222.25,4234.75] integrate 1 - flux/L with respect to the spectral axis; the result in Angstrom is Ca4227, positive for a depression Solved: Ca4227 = 1.8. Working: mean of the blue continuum 5.33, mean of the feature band 4.45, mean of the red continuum 5.05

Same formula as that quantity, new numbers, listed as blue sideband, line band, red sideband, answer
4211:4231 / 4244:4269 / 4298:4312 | -4.1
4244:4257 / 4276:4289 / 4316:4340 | 0.3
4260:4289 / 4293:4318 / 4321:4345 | 4.8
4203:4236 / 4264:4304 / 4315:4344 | 5.2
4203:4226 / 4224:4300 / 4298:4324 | 0.9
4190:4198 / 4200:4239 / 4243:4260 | 0.1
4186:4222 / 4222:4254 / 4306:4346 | 2.1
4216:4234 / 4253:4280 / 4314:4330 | 1.2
